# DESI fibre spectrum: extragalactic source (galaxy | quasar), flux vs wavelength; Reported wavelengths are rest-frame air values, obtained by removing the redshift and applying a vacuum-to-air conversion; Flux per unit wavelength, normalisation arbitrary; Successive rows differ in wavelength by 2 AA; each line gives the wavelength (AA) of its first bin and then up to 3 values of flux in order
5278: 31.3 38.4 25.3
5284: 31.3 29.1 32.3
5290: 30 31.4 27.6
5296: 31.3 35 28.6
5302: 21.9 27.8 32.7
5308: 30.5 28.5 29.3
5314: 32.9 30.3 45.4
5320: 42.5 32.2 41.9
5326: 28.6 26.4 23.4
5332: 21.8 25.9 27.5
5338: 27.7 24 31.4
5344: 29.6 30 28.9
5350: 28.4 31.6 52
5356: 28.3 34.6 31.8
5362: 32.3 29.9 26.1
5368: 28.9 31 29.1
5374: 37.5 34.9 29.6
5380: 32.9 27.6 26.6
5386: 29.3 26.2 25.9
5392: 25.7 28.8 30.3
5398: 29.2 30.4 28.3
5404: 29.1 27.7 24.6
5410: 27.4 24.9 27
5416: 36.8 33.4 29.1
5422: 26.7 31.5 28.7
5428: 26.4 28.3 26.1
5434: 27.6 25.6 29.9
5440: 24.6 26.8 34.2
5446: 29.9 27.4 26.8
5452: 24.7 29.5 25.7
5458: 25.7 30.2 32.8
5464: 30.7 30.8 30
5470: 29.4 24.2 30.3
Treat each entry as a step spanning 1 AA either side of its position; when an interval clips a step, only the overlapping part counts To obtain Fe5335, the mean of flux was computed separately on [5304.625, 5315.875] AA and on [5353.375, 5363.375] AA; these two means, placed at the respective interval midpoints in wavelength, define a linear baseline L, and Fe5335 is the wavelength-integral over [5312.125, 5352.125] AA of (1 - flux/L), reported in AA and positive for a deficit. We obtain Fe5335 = 2.5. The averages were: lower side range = 30.6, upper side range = 35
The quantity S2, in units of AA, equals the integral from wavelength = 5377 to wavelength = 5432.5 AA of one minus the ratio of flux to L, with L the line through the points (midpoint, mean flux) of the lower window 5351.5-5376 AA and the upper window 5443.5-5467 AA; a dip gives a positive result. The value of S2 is 4.5 AA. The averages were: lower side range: 32.9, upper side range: 28.9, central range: 28.5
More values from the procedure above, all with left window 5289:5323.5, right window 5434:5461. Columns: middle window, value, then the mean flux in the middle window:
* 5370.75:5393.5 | 0.1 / 29.6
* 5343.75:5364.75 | -1.5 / 32.6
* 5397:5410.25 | 0.4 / 28.1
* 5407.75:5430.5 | -0.2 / 28.9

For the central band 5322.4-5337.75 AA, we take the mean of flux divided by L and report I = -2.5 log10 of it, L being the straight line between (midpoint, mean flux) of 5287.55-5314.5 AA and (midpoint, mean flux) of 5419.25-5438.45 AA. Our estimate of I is 0.051 mag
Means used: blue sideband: 29.9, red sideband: 27.9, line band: 28.1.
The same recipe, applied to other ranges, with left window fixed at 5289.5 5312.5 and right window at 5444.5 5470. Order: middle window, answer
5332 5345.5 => 0.08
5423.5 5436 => 0.05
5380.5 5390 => 0.06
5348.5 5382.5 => -0.10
